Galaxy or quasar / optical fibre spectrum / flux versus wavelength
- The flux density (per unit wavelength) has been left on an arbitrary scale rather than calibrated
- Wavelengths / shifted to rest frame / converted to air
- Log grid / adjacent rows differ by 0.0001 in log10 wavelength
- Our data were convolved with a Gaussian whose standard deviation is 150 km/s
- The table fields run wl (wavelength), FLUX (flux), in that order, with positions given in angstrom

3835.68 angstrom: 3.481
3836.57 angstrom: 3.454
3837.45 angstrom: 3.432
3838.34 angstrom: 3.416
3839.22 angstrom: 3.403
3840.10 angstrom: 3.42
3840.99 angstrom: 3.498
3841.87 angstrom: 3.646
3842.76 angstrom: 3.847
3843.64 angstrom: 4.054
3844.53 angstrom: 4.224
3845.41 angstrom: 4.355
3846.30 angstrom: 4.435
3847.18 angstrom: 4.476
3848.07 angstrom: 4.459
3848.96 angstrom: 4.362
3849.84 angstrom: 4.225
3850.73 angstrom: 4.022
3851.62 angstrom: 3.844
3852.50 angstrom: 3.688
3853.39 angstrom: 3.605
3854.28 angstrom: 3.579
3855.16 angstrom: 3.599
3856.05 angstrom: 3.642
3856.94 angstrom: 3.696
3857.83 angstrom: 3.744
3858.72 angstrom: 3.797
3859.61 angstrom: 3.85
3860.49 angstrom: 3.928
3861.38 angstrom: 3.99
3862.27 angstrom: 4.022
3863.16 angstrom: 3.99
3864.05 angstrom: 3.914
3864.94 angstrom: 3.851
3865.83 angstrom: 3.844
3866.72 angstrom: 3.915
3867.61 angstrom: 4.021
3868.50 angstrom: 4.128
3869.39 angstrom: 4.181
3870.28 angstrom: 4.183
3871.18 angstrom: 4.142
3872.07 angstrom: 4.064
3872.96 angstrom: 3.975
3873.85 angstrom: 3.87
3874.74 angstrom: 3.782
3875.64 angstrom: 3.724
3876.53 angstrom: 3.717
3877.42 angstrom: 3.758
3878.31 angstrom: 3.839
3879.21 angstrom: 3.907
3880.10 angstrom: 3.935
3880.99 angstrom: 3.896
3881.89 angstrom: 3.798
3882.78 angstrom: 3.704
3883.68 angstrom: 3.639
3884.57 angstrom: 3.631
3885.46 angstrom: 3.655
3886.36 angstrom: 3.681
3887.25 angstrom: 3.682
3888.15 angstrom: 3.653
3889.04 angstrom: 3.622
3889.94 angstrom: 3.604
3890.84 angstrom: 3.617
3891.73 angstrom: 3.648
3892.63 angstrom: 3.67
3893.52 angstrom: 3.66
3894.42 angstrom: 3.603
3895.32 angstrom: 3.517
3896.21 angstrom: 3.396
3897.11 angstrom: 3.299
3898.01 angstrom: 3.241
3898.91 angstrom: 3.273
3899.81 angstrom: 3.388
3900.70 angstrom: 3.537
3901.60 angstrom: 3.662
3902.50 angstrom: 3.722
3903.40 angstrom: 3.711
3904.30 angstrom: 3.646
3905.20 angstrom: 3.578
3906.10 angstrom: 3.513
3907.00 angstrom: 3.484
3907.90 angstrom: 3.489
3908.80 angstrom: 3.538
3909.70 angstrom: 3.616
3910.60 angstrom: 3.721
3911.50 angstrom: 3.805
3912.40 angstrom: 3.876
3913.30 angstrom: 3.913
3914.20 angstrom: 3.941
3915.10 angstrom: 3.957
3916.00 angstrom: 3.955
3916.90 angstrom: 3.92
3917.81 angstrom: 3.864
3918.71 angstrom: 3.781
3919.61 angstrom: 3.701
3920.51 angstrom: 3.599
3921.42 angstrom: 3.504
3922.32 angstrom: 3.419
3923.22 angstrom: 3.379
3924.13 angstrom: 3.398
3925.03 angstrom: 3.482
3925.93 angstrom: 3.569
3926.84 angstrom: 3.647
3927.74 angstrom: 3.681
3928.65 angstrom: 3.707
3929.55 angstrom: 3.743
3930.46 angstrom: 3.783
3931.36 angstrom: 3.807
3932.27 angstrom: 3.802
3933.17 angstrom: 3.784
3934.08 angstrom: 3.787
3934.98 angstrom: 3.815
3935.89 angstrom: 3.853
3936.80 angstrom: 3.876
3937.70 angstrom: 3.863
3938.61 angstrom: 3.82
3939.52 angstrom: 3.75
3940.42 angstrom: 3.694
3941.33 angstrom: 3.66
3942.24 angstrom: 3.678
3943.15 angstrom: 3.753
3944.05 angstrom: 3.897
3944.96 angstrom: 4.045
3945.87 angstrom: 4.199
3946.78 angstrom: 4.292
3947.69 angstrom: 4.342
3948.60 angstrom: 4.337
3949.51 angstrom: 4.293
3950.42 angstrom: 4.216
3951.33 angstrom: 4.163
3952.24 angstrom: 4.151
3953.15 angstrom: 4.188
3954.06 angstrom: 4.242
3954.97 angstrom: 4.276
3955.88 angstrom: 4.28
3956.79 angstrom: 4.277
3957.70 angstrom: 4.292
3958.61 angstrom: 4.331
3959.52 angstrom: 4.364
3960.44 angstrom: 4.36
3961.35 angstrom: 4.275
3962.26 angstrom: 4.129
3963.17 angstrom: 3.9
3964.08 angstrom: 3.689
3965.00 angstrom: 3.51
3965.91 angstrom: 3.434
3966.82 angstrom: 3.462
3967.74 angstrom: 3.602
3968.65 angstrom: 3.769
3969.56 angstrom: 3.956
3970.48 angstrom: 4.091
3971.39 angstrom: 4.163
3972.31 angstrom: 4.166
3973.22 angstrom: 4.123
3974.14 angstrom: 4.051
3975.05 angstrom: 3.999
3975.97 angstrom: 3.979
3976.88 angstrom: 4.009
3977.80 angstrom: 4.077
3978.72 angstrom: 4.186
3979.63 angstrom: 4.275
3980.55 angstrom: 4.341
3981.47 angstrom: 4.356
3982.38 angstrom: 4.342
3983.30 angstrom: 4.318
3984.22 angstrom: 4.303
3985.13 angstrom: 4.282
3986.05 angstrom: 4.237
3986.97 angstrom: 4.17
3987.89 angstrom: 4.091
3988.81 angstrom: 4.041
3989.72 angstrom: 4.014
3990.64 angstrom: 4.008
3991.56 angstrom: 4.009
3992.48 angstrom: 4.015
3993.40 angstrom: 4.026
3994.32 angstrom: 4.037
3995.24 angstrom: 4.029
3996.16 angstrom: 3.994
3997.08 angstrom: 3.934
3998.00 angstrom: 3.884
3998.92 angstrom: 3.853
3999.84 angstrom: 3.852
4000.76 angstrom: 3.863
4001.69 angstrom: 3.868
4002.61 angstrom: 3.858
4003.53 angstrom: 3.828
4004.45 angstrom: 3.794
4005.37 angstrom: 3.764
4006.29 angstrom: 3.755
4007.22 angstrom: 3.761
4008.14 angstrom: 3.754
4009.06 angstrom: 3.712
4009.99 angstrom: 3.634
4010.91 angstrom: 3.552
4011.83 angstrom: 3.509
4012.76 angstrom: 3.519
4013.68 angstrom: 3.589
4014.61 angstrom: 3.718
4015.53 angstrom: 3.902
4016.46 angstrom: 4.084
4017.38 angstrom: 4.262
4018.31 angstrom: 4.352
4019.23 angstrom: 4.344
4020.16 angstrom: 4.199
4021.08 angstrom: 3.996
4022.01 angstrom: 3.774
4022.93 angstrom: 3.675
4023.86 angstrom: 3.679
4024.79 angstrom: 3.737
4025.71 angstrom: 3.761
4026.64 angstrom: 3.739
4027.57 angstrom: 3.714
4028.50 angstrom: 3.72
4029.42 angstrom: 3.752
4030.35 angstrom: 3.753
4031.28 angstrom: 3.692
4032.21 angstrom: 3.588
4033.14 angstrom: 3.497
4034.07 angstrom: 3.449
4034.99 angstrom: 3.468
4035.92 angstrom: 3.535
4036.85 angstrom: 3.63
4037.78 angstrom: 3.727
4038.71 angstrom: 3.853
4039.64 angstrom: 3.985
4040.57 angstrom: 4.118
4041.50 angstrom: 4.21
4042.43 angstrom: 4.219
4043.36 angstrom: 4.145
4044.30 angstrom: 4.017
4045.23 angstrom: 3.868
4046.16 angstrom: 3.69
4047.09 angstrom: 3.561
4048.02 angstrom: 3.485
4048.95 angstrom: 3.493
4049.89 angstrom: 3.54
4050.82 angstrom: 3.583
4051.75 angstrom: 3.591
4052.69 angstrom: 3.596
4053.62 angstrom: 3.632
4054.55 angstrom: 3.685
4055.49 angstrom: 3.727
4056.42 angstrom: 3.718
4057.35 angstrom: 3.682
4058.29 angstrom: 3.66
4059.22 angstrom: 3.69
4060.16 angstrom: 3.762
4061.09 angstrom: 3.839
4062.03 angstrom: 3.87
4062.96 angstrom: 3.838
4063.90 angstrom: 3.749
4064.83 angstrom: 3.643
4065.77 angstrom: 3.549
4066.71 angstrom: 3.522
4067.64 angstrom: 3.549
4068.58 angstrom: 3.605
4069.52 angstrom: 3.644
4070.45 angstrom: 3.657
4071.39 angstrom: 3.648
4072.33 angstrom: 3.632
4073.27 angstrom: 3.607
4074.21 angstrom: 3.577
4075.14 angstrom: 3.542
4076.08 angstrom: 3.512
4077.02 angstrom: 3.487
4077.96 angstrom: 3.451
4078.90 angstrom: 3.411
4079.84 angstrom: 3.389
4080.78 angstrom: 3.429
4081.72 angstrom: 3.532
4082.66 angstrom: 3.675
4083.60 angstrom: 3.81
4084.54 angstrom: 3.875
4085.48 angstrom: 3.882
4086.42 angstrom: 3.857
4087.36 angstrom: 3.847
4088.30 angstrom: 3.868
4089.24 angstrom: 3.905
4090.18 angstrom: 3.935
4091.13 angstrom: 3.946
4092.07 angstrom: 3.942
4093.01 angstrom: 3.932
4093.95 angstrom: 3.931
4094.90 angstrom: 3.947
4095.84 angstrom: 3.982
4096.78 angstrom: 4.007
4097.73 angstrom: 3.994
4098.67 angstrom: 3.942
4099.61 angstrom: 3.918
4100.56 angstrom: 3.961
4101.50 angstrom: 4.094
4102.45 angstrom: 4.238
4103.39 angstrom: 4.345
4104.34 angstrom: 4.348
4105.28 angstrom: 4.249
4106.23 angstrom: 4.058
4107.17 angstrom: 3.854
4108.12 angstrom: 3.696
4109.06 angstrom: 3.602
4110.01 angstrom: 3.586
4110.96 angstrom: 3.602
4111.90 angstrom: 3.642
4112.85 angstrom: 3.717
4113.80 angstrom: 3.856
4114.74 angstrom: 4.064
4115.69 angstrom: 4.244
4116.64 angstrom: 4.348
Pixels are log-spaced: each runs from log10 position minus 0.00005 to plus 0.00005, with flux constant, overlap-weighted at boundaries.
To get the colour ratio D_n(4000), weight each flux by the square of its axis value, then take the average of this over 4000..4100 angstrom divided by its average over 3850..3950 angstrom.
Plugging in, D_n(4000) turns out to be 1.08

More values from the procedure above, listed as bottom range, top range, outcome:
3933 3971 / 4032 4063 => 0.98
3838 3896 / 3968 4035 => 1.09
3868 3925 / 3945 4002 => 1.15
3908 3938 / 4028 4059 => 1.06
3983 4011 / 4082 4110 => 1.05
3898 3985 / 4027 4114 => 1.03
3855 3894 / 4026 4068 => 1.06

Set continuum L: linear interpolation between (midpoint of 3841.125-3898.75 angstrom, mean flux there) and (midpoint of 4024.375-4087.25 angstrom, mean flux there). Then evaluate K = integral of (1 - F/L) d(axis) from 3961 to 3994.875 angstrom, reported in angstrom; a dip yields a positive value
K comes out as -2.6 angstrom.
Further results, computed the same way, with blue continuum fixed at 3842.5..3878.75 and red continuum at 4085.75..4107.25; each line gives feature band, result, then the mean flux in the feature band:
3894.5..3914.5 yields 1.95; 3.58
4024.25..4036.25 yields 1.04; 3.65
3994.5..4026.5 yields 1.14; 3.85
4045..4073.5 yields 2.46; 3.65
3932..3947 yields 0.47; 3.85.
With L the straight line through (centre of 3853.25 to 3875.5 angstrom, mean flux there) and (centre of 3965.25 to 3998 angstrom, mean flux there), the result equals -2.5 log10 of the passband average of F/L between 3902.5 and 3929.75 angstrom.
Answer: 0.08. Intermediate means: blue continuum 3.89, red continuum 4.05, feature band 3.67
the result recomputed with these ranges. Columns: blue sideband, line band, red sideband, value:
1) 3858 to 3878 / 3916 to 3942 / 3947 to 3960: 0.13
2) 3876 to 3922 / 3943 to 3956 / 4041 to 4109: -0.13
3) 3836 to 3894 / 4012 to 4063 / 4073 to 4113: 0.01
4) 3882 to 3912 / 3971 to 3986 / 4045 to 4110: -0.15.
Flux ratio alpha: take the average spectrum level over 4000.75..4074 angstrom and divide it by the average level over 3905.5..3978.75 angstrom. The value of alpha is 1.0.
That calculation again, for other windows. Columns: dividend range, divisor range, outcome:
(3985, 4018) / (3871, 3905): 1.06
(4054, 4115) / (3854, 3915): 1.01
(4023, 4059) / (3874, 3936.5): 1.01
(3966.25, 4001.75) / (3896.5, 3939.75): 1.10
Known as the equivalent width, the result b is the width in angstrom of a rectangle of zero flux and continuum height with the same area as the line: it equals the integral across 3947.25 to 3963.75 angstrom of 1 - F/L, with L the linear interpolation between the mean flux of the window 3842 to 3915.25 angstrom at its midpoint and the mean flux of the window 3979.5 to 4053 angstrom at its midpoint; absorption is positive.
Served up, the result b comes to -1.7 angstrom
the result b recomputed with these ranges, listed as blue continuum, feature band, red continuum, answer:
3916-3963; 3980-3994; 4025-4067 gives -1.22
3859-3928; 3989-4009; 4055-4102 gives -0.86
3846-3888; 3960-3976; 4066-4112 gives -0.31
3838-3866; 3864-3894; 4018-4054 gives 0.43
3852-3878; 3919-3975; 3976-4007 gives 1.00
